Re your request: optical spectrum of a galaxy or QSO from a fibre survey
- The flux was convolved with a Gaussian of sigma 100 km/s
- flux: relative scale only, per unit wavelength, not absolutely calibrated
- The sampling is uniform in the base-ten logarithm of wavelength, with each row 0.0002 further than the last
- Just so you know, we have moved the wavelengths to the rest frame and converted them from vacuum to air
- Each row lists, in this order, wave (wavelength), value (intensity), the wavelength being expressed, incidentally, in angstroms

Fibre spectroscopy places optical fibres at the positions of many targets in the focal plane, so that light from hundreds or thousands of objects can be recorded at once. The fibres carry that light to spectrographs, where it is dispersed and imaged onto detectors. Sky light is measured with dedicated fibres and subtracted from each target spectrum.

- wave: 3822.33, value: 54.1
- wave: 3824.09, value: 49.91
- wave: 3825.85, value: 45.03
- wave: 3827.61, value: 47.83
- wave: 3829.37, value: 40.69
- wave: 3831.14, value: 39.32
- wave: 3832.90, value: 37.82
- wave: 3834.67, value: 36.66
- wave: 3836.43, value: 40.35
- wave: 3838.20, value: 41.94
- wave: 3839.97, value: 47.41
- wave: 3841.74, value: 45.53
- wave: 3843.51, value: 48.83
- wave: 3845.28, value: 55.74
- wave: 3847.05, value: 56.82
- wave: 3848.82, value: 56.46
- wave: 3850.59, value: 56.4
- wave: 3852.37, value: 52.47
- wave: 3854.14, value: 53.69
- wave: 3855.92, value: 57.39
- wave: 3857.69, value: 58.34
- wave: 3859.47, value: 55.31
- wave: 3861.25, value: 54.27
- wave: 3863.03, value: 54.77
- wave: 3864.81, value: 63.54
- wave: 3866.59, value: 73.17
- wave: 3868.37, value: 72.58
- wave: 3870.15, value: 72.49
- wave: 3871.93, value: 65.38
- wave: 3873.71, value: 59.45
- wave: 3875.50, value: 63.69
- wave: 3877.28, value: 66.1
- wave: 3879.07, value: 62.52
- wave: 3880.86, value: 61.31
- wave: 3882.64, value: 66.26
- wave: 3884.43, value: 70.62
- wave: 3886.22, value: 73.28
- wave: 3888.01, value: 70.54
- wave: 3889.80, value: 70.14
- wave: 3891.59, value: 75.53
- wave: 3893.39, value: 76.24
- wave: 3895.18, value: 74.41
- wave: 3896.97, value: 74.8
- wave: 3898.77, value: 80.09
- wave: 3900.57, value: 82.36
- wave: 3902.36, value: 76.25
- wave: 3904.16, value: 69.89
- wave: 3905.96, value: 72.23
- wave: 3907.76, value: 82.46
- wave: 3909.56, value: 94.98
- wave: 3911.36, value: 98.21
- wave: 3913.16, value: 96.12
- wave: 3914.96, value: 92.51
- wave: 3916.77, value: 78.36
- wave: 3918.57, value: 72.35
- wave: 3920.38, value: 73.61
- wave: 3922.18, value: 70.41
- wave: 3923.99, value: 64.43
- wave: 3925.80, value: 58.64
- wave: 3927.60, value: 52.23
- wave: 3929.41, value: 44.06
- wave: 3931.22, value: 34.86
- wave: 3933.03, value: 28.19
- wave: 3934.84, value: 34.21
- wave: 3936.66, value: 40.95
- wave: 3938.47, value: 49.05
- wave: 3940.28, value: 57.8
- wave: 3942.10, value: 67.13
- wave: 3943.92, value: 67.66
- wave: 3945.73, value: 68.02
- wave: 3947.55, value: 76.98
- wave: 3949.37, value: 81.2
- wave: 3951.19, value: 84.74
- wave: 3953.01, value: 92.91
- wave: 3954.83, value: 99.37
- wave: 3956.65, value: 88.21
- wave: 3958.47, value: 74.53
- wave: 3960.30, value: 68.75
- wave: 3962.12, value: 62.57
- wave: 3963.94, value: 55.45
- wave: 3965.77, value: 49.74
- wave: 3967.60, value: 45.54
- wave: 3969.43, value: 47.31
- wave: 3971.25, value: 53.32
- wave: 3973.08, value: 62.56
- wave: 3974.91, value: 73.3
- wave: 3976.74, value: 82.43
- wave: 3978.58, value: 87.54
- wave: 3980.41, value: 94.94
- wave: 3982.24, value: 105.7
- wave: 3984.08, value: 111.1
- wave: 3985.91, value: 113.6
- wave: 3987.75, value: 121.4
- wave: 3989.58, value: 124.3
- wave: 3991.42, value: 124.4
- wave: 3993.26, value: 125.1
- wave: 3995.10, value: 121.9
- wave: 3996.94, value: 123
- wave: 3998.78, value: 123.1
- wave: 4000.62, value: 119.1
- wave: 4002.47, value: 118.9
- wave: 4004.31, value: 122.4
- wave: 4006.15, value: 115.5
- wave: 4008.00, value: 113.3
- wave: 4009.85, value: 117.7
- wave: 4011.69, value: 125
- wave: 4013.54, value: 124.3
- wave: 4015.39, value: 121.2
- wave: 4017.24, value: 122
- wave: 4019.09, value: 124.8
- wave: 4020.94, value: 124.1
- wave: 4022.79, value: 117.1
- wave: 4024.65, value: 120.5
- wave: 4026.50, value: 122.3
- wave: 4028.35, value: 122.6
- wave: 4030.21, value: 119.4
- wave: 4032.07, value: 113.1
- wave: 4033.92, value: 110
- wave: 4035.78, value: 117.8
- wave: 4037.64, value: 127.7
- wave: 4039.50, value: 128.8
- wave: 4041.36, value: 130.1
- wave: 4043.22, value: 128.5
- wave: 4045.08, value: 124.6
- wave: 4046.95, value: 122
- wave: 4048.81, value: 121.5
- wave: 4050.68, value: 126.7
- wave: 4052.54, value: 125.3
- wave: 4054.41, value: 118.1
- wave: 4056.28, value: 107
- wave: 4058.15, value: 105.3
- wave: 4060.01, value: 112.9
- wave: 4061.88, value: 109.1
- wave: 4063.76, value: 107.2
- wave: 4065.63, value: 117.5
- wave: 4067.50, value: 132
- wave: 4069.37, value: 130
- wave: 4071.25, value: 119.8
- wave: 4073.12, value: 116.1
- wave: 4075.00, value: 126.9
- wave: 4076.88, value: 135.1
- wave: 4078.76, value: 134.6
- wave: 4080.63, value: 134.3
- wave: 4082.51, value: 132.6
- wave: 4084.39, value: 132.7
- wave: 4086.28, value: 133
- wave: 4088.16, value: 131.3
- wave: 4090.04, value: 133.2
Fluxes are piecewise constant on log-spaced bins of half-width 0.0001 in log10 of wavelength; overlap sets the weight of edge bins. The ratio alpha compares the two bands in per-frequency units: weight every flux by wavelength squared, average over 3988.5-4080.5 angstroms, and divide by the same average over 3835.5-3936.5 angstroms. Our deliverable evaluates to 2.0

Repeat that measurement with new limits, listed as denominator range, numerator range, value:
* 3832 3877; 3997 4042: 2.37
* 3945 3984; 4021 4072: 1.67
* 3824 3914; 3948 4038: 1.73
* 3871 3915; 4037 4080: 1.77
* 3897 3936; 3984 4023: 1.83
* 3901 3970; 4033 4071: 1.88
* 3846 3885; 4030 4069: 2.13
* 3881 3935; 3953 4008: 1.38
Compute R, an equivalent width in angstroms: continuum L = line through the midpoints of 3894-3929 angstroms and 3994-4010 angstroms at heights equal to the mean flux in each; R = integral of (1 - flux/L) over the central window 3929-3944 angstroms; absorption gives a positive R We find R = 7.2 angstroms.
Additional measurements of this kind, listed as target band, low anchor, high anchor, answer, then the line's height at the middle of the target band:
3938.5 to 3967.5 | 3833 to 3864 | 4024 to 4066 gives 5.17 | 87.2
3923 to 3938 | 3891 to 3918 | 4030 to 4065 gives 7.34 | 88.3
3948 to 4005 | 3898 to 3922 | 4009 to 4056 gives 6.80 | 104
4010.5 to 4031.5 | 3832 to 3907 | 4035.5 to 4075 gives -2.33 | 110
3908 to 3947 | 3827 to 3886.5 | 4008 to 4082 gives 7.48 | 80.7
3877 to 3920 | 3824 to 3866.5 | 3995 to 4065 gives -3.81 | 70.3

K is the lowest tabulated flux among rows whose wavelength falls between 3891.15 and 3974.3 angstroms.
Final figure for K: 28.19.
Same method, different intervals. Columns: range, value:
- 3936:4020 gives 40.95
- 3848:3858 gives 52.47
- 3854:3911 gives 53.69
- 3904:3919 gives 69.89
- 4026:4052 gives 110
